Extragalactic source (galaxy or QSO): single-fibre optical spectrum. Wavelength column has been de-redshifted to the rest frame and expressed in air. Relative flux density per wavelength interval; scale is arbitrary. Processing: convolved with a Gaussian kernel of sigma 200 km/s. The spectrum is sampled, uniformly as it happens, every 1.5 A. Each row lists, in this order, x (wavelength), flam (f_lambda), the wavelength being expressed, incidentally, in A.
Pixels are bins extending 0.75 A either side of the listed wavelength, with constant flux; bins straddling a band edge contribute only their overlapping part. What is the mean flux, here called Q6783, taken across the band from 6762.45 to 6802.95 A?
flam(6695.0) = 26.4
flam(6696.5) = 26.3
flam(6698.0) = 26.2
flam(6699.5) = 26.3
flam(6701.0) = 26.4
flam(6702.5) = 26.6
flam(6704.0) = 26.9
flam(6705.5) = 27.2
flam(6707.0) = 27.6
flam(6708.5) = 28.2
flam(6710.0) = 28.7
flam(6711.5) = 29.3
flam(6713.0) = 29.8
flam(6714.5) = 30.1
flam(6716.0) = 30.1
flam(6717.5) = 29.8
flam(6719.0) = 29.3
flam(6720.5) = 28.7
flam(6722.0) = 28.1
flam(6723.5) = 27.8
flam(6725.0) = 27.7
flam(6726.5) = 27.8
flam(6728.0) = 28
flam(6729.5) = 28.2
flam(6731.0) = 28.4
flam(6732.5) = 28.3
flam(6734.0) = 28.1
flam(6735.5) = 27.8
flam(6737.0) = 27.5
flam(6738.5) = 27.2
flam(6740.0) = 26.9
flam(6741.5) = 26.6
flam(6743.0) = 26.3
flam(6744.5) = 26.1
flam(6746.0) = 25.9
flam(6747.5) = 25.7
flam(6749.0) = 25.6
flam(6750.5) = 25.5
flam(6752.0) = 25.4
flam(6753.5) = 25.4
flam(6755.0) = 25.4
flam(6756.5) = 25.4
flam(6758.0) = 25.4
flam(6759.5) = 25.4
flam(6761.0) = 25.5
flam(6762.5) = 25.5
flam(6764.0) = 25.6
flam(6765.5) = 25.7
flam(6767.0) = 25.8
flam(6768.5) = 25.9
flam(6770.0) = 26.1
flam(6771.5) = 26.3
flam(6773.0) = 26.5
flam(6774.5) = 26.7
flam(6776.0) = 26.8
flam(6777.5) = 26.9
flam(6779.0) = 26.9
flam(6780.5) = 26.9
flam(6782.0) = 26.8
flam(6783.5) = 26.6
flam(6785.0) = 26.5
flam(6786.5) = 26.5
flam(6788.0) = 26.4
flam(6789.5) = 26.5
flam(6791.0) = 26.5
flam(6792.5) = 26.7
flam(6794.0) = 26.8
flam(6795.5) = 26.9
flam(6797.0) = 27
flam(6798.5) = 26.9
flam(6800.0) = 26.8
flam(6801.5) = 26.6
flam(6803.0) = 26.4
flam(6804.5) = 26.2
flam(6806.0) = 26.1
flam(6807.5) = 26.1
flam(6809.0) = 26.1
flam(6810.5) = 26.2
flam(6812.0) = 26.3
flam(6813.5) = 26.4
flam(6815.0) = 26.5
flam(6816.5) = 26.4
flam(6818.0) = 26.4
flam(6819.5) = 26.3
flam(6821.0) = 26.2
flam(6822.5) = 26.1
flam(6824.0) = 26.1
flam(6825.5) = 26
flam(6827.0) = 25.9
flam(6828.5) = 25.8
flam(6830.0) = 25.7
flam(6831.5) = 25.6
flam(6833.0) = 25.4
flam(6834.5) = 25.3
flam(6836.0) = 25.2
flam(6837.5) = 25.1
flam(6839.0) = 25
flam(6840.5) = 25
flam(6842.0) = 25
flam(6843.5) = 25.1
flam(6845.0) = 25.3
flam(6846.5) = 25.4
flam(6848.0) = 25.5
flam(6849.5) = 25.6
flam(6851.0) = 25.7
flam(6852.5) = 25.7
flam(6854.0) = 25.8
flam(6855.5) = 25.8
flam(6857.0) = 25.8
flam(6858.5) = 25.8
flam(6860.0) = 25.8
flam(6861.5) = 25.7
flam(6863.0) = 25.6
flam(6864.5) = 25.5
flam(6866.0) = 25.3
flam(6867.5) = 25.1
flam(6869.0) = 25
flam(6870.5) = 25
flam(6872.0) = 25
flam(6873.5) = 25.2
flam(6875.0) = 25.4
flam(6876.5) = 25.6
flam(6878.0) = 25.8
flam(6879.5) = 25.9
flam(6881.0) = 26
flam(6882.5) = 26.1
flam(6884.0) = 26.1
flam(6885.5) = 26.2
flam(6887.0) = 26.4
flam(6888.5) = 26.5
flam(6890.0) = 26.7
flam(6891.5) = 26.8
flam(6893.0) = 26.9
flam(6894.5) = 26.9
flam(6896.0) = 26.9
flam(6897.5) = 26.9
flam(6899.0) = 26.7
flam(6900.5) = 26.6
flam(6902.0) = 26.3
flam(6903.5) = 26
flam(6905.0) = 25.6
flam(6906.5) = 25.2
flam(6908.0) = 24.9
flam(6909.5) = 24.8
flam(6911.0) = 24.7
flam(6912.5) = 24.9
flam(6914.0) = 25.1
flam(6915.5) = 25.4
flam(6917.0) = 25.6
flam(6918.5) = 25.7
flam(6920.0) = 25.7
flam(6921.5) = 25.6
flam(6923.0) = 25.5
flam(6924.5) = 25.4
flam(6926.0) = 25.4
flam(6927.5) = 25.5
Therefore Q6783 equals 26.5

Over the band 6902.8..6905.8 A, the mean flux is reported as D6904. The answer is 25.8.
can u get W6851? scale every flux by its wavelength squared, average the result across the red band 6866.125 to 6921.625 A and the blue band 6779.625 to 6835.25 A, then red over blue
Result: 1.01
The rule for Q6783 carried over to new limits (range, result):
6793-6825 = 26.4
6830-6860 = 25.4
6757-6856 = 26.1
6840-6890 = 25.6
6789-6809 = 26.6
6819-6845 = 25.6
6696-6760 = 27.3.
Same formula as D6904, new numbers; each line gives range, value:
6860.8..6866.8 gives 25.5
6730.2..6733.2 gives 28.3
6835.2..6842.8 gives 25.1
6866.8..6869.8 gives 25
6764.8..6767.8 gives 25.8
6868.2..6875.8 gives 25.1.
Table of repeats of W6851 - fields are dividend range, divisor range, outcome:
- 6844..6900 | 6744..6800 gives 1.02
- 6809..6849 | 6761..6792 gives 0.99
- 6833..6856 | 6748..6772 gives 1.02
